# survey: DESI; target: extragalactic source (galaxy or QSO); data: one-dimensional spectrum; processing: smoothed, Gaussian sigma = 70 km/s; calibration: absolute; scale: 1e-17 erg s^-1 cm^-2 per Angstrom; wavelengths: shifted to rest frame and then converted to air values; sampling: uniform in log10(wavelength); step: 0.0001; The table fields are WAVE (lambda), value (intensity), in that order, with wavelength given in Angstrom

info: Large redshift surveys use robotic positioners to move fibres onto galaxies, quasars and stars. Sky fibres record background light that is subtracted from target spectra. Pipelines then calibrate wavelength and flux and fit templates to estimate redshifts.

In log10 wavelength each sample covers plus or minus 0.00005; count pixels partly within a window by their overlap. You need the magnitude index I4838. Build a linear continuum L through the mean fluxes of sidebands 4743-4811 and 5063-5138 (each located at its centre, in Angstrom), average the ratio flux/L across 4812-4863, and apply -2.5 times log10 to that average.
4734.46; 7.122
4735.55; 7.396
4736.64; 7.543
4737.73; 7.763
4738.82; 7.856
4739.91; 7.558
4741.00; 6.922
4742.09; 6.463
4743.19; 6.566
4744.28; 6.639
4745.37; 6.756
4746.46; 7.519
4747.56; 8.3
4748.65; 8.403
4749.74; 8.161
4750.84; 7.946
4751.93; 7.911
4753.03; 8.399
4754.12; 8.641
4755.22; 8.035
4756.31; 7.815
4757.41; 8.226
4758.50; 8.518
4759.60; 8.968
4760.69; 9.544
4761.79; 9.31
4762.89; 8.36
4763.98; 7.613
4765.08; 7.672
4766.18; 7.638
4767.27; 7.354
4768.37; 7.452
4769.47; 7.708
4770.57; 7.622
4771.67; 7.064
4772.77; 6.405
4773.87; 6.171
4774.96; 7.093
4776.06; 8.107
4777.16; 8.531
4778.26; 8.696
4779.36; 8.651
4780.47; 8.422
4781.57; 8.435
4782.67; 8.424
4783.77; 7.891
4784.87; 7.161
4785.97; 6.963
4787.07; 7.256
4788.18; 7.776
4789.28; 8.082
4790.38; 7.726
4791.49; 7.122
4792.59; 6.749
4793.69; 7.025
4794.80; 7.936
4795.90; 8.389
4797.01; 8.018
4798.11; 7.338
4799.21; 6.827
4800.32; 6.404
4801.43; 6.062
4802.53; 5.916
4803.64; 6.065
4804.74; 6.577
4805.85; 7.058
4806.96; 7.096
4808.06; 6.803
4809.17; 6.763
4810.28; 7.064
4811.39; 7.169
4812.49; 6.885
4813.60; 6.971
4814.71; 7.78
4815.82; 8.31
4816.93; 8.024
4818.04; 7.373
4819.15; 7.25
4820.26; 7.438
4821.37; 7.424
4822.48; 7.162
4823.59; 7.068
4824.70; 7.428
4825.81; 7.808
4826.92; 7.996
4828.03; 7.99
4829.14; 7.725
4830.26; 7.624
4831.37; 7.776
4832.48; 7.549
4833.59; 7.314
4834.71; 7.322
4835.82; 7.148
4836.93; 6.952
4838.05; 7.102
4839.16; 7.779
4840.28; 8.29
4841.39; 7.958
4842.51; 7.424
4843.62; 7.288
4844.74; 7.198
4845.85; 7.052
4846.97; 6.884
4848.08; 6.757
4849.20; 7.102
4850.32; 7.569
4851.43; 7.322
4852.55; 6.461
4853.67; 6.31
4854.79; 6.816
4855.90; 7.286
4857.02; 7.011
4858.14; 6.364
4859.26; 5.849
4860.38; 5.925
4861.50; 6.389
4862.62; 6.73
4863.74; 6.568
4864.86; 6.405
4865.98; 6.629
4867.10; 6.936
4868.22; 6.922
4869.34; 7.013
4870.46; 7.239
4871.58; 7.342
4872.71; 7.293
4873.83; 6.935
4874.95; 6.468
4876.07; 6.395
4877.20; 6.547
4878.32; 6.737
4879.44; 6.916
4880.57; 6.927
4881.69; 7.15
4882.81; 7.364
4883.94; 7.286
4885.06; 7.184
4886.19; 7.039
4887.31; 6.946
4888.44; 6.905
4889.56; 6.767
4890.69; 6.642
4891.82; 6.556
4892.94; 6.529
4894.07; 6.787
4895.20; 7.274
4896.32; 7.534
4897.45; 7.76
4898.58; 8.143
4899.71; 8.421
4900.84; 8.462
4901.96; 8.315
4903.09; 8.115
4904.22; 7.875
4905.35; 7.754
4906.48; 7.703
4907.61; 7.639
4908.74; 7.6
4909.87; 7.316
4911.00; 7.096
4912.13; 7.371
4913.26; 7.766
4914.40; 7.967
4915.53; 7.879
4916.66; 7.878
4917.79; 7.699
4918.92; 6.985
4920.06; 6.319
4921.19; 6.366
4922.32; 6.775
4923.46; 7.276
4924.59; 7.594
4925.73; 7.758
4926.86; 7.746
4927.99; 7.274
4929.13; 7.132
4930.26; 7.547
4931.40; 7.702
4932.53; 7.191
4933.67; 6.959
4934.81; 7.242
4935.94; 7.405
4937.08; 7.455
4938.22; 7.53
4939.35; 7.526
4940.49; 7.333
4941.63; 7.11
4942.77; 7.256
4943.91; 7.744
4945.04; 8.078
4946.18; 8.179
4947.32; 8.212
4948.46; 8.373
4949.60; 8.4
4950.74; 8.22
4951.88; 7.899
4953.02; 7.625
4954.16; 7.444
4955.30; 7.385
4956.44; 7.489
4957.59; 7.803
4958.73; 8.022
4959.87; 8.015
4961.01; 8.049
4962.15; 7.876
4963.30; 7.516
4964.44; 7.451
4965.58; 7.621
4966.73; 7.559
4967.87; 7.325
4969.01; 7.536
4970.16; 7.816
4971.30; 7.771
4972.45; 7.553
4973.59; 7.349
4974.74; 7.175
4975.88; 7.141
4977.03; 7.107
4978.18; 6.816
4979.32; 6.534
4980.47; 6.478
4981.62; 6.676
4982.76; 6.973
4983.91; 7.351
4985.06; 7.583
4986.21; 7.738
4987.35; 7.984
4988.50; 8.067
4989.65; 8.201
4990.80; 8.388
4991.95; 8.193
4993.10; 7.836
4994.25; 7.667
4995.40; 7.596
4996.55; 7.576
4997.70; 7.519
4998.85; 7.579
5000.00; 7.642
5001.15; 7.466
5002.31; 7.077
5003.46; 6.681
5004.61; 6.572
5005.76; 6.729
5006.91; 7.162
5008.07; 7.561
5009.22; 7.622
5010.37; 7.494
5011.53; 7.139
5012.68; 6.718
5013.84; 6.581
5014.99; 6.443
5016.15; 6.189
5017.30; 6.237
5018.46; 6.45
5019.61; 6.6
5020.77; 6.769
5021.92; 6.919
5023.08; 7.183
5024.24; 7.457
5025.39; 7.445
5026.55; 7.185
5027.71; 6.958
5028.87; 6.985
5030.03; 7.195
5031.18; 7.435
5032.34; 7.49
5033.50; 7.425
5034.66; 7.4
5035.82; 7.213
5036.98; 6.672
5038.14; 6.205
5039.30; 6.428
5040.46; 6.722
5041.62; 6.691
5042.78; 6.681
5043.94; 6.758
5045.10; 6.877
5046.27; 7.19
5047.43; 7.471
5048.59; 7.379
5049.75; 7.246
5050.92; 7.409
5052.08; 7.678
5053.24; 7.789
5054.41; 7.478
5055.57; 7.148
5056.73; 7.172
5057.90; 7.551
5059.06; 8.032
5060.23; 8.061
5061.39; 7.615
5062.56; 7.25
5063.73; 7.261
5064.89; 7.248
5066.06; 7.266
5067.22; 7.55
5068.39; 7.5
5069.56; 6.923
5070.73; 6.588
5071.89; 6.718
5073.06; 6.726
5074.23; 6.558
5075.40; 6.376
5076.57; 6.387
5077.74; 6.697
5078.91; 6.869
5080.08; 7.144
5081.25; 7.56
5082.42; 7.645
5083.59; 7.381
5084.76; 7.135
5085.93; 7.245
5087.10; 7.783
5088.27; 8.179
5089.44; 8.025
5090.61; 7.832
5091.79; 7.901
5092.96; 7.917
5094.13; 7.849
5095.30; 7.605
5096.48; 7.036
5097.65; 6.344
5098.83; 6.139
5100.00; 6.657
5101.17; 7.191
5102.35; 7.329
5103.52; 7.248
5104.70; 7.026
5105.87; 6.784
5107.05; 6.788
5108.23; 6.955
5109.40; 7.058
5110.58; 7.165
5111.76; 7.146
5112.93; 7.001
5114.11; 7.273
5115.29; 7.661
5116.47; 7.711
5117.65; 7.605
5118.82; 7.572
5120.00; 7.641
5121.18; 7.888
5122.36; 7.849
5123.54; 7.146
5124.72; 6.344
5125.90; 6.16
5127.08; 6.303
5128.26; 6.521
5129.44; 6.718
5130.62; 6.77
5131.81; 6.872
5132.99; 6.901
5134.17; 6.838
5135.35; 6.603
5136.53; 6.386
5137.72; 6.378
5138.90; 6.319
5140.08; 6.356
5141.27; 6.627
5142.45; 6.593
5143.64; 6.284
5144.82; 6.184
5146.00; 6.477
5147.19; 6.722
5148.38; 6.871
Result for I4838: 0.04 mag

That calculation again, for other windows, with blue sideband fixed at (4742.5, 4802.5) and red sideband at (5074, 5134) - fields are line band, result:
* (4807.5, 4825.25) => 0.05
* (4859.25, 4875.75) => 0.12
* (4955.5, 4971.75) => -0.04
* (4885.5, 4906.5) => 0.01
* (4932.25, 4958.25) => -0.03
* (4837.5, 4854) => 0.05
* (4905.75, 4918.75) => -0.02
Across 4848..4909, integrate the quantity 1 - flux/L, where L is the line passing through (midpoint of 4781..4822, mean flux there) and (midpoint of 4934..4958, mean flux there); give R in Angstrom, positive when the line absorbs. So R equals 3.5 Angstrom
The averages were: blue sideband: 7.29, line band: 7.07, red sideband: 7.69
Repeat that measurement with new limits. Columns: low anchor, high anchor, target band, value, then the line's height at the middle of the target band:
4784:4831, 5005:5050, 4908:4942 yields -1.2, 7.12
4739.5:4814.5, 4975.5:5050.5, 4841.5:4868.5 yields 2.2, 7.41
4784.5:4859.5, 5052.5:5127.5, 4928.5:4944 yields -0.3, 7.24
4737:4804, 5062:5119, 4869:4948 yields 1.1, 7.45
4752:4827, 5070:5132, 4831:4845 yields 0.1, 7.5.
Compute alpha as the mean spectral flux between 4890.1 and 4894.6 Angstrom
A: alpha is 6.62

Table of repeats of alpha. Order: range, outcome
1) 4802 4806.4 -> 6.4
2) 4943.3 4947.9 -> 8.05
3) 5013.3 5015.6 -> 6.51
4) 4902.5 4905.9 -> 7.91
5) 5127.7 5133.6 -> 6.76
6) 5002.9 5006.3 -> 6.67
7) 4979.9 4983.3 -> 6.71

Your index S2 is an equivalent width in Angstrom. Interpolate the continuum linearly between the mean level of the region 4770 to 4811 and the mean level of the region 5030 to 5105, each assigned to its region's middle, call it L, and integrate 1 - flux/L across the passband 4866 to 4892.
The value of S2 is 1.3 Angstrom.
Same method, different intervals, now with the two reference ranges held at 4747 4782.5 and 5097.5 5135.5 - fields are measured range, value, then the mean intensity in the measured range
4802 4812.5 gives 1.6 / 6.74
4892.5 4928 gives 0.4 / 7.54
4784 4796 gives 0.8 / 7.45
